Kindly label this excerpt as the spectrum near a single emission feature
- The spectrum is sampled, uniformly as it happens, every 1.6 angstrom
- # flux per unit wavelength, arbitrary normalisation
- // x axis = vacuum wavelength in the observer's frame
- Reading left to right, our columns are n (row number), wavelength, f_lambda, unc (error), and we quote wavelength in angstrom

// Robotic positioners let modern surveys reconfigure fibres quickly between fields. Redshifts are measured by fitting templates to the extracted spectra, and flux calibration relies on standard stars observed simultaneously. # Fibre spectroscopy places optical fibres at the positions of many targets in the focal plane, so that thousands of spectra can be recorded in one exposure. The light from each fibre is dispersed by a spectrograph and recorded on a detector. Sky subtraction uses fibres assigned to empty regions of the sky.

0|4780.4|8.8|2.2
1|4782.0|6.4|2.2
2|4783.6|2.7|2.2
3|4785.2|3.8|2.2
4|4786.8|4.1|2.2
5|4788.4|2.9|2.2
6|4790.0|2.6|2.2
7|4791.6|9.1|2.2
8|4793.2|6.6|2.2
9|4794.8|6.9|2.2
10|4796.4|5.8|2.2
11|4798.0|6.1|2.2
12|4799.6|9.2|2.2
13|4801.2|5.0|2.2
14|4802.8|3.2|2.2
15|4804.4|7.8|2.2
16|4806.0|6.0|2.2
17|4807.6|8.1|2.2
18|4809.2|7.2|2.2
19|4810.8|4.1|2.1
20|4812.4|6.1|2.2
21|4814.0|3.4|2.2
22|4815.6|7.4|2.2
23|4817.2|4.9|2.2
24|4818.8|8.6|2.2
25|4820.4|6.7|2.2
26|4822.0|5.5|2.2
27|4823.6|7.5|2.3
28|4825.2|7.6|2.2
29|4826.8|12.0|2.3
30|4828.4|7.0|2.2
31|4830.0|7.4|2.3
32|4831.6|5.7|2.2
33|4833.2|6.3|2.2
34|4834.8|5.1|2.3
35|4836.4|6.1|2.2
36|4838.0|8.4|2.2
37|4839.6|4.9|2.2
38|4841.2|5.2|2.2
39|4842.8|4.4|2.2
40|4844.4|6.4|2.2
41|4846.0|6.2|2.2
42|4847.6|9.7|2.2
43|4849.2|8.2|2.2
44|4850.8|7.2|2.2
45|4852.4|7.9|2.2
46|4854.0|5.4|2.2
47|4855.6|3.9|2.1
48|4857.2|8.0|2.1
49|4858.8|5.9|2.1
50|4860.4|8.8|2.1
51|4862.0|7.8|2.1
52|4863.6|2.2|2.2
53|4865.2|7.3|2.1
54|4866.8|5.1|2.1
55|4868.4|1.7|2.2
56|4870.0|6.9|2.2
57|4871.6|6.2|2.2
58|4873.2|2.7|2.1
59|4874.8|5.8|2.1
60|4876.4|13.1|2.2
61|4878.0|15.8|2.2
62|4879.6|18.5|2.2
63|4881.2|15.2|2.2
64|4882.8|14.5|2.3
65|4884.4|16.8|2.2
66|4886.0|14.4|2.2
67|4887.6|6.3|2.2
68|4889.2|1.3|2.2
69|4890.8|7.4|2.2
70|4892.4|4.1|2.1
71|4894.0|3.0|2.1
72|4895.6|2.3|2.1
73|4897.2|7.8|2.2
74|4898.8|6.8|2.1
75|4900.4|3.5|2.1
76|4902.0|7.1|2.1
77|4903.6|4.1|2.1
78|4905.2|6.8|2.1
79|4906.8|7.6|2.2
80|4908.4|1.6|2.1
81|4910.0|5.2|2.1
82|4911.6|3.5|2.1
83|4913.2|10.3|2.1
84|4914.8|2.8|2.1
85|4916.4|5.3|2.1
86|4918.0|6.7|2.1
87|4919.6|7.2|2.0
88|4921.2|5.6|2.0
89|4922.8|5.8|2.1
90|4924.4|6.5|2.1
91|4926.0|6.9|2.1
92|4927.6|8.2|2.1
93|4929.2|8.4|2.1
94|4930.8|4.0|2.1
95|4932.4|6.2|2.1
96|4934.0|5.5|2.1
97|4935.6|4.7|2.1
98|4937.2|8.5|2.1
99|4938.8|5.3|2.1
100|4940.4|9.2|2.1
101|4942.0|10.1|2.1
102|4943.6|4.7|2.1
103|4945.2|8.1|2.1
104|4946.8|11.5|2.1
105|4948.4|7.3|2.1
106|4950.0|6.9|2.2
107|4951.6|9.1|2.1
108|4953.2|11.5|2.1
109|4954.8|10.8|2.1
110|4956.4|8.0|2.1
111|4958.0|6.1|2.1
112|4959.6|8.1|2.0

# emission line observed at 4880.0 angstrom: [O II]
